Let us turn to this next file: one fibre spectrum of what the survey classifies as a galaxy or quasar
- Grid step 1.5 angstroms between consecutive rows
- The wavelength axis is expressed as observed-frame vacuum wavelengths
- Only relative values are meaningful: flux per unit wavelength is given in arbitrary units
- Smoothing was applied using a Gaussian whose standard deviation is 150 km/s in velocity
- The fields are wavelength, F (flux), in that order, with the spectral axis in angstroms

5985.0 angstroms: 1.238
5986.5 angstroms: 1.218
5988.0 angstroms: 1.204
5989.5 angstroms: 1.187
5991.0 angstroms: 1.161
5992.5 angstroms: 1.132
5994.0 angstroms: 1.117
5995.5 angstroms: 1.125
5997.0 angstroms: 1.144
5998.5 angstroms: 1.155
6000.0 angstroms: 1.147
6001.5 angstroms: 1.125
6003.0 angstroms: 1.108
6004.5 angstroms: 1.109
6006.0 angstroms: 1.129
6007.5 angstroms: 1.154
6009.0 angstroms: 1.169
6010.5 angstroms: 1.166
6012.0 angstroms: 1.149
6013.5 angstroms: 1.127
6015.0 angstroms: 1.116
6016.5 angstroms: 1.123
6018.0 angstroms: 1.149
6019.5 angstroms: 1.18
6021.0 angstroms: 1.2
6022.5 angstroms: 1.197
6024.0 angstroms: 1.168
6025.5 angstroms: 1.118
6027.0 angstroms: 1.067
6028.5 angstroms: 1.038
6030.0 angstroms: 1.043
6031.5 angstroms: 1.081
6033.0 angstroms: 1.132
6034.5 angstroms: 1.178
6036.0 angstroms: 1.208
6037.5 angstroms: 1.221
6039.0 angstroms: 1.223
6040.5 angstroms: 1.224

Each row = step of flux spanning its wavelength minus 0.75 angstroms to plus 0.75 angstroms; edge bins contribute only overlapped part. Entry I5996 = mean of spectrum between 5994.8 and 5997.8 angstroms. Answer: 1.14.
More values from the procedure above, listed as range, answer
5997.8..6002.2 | 1.14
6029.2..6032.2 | 1.06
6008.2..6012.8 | 1.16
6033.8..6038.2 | 1.2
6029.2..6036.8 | 1.13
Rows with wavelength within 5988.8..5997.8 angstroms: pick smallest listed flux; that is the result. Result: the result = 1.117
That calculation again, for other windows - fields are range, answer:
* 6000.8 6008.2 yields 1.108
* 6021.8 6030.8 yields 1.038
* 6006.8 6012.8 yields 1.149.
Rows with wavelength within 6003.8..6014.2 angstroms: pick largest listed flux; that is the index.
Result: 1.169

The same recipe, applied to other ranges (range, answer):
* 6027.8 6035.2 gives 1.178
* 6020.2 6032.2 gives 1.2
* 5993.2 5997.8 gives 1.144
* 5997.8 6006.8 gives 1.155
